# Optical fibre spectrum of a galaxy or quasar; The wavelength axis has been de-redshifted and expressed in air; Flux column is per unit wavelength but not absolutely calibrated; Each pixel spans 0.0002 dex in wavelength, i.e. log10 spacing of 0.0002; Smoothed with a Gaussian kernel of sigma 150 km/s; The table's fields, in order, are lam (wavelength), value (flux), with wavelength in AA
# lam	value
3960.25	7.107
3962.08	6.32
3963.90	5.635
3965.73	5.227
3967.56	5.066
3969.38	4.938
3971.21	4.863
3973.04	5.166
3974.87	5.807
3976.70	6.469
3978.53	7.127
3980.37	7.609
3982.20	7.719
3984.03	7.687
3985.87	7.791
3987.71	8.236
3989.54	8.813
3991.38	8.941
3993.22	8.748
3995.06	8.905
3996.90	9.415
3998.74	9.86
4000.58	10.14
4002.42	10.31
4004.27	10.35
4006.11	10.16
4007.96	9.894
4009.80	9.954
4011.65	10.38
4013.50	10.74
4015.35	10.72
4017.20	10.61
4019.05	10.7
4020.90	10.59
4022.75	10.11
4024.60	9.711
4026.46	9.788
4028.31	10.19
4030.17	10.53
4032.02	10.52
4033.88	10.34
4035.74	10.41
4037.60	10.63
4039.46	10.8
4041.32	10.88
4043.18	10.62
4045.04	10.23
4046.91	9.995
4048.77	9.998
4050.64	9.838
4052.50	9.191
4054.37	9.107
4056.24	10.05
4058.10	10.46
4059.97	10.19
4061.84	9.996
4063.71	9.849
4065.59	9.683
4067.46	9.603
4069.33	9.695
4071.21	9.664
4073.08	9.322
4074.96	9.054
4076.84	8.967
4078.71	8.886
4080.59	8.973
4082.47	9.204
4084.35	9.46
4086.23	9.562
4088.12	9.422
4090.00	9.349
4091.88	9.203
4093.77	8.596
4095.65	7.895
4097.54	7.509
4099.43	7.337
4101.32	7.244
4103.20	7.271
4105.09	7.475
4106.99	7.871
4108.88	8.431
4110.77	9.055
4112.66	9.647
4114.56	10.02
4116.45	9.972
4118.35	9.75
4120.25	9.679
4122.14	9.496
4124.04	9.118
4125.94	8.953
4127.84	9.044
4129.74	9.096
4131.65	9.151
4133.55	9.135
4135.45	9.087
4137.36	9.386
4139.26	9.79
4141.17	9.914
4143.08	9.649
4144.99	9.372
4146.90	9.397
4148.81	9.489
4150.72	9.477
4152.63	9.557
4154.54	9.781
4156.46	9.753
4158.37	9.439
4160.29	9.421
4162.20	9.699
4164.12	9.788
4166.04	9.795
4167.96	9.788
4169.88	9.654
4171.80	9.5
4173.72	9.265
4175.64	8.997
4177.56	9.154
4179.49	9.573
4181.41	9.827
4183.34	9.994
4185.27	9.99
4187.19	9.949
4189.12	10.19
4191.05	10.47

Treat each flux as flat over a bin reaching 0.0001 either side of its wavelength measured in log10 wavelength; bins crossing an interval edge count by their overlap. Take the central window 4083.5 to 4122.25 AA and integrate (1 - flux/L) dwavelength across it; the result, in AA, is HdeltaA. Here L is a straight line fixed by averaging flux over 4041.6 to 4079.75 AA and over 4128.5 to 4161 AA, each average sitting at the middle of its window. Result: 3.4 AA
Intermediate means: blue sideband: 9.74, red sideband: 9.46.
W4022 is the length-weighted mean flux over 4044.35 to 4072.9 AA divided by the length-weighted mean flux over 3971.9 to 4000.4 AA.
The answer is 1.24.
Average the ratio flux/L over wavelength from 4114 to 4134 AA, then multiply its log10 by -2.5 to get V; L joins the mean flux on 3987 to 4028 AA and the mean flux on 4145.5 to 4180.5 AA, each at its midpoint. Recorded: 0.03 mag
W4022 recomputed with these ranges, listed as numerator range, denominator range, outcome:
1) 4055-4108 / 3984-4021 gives 0.93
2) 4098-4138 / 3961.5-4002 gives 1.20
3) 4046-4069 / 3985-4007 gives 1.06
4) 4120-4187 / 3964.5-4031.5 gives 1.09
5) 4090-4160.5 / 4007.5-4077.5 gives 0.90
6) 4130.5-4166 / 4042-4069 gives 0.96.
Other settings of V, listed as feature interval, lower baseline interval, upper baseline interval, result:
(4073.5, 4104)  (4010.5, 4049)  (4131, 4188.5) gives 0.16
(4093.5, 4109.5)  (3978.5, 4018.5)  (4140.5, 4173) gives 0.23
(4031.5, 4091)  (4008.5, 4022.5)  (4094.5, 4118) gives -0.04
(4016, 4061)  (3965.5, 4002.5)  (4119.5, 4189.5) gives -0.24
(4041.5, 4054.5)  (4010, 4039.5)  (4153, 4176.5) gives 0.03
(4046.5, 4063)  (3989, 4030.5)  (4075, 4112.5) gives -0.07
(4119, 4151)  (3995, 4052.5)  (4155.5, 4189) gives 0.05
